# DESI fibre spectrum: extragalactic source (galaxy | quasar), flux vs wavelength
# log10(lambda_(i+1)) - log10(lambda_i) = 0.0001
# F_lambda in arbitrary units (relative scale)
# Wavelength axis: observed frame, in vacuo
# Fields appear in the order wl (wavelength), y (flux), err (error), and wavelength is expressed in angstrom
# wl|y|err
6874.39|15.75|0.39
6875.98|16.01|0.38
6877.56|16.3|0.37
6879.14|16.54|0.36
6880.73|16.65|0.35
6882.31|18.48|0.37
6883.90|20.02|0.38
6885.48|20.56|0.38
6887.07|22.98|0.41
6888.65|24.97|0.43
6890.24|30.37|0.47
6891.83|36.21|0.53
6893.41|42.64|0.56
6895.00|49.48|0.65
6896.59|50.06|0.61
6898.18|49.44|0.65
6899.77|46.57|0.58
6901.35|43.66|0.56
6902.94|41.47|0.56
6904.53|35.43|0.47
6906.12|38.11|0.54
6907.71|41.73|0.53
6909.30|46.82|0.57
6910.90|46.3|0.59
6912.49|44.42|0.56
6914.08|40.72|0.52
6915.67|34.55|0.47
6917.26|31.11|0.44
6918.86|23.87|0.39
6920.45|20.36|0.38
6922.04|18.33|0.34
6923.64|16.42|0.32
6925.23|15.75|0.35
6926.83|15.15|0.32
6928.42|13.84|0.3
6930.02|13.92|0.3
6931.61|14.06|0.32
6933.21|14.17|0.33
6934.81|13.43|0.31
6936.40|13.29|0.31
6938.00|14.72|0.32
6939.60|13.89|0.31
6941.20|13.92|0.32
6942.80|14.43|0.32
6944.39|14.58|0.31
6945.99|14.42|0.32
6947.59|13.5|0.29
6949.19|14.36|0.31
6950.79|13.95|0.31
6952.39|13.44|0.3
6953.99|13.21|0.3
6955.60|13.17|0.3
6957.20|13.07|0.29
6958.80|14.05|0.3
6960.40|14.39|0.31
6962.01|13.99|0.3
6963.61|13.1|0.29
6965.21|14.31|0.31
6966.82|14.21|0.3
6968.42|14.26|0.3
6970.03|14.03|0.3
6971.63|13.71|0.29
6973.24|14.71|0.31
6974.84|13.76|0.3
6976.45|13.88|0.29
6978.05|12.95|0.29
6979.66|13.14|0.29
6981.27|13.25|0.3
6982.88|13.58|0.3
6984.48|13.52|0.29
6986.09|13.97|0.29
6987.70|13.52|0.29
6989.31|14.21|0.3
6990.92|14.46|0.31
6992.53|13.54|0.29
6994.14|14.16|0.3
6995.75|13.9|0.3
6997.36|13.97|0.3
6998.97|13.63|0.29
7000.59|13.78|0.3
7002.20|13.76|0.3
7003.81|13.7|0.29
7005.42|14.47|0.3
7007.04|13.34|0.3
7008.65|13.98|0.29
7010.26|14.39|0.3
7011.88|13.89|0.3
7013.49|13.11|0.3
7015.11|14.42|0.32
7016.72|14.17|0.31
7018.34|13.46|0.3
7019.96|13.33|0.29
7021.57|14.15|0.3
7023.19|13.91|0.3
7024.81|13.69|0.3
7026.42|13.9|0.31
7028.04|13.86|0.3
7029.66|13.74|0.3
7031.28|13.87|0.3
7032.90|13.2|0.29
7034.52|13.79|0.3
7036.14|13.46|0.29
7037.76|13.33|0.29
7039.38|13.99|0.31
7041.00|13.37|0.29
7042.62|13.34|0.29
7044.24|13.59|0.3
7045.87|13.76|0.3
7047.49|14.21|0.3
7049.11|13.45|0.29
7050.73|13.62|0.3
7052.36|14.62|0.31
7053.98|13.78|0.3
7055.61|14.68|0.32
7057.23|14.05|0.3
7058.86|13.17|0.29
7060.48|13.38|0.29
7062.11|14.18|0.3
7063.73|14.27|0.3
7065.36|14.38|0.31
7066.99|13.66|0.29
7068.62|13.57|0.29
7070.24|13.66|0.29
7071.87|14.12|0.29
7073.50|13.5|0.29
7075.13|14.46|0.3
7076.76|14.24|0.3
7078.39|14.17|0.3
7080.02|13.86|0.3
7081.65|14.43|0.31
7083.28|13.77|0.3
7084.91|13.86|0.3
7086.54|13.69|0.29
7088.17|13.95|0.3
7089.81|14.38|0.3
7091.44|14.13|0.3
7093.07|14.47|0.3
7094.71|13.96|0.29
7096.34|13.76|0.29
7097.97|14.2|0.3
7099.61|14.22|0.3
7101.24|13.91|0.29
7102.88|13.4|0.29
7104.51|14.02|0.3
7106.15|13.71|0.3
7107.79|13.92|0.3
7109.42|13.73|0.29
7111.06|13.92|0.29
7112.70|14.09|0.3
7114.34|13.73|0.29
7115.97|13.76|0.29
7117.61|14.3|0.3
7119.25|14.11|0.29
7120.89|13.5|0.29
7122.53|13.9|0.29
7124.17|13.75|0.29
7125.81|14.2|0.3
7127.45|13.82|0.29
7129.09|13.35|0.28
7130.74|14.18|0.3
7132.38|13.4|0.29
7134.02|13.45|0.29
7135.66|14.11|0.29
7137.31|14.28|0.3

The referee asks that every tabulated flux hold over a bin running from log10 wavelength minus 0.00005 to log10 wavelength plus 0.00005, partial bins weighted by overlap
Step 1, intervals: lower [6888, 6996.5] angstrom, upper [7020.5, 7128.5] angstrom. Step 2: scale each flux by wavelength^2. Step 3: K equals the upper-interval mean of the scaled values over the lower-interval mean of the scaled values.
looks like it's 0.67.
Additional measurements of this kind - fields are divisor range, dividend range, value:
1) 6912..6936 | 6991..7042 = 0.66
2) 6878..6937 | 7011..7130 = 0.50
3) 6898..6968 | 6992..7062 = 0.64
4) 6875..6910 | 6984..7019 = 0.44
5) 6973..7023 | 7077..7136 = 1.04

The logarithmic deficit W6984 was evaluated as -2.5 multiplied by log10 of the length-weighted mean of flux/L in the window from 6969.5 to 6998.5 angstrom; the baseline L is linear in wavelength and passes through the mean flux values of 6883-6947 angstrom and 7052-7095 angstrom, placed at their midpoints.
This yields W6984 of 0.50 mag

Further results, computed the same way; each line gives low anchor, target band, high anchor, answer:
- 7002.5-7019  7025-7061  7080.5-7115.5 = 0.01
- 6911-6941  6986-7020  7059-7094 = 0.25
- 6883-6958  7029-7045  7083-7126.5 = 0.32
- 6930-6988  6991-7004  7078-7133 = 0.00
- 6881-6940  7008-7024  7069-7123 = 0.42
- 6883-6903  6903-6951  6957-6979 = 0.19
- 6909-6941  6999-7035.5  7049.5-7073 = 0.21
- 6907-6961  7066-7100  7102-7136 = 0.08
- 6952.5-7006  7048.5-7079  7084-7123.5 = 0.00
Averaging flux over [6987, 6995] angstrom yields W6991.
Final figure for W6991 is 14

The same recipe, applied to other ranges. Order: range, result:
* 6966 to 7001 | 13.8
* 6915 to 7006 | 15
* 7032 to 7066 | 13.8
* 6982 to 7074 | 13.8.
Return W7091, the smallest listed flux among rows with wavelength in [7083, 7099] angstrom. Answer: 13.69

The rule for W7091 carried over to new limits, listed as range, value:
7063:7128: 13.4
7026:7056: 13.2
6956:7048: 12.95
